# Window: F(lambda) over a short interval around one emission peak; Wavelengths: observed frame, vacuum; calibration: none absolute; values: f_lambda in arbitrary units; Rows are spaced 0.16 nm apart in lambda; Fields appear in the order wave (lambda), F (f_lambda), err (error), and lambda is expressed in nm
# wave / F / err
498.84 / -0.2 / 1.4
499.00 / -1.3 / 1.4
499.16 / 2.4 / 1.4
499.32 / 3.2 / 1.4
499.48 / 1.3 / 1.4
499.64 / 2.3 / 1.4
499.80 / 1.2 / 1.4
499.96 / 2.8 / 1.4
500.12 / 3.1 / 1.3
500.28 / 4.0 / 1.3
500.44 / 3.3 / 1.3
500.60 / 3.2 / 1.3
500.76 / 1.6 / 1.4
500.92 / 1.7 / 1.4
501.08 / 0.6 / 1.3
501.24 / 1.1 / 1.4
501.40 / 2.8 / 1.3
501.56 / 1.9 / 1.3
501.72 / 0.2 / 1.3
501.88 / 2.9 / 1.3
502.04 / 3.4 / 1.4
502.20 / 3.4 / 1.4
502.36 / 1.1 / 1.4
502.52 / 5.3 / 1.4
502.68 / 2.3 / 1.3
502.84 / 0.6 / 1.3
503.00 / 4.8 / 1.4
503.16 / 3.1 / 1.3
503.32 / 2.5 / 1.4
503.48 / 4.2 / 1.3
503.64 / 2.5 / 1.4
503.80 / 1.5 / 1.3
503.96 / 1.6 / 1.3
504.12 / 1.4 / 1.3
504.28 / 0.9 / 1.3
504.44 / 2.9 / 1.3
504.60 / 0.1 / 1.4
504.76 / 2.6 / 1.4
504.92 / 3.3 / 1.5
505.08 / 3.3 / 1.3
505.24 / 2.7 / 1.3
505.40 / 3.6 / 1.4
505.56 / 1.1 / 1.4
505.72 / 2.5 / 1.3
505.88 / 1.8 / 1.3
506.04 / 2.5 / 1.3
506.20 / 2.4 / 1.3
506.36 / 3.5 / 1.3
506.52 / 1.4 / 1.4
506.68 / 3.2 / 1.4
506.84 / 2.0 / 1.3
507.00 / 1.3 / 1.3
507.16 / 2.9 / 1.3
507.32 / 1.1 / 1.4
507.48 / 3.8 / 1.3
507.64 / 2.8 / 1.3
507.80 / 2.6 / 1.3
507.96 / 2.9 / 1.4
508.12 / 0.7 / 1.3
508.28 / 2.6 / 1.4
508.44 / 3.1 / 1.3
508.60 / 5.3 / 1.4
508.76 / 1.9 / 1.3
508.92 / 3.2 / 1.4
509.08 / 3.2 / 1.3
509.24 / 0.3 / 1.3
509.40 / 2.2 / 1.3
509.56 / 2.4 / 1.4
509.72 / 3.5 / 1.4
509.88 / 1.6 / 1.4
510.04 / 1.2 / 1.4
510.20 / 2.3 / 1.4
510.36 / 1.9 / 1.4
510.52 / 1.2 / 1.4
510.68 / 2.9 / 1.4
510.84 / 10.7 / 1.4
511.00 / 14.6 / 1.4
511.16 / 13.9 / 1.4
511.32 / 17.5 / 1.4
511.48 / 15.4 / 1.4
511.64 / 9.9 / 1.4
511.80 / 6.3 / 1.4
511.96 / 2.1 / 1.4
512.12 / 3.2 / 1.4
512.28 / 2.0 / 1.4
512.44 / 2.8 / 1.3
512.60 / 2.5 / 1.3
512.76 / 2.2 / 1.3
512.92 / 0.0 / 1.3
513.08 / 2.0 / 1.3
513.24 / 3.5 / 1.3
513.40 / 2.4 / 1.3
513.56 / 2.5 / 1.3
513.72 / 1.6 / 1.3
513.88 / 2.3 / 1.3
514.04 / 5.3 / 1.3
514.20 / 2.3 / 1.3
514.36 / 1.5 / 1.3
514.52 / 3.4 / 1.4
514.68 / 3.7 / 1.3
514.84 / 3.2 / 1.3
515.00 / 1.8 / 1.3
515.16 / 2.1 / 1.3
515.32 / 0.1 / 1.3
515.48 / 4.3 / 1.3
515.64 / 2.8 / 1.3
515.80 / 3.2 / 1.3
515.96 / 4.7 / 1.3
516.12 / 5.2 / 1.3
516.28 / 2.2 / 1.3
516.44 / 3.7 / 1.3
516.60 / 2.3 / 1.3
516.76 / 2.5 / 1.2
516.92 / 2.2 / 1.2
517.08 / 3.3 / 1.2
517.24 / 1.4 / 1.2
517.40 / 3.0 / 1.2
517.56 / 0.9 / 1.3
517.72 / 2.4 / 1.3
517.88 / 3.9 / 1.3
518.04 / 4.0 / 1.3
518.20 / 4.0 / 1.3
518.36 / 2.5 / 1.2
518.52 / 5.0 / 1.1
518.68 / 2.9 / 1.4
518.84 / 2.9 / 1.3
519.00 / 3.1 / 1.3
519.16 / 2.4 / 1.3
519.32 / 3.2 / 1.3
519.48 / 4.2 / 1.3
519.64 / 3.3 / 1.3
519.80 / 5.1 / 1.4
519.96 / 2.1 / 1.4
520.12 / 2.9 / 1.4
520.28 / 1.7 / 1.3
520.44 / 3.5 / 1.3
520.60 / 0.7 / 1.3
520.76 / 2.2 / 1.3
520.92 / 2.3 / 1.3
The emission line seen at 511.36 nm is [O II] 3727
